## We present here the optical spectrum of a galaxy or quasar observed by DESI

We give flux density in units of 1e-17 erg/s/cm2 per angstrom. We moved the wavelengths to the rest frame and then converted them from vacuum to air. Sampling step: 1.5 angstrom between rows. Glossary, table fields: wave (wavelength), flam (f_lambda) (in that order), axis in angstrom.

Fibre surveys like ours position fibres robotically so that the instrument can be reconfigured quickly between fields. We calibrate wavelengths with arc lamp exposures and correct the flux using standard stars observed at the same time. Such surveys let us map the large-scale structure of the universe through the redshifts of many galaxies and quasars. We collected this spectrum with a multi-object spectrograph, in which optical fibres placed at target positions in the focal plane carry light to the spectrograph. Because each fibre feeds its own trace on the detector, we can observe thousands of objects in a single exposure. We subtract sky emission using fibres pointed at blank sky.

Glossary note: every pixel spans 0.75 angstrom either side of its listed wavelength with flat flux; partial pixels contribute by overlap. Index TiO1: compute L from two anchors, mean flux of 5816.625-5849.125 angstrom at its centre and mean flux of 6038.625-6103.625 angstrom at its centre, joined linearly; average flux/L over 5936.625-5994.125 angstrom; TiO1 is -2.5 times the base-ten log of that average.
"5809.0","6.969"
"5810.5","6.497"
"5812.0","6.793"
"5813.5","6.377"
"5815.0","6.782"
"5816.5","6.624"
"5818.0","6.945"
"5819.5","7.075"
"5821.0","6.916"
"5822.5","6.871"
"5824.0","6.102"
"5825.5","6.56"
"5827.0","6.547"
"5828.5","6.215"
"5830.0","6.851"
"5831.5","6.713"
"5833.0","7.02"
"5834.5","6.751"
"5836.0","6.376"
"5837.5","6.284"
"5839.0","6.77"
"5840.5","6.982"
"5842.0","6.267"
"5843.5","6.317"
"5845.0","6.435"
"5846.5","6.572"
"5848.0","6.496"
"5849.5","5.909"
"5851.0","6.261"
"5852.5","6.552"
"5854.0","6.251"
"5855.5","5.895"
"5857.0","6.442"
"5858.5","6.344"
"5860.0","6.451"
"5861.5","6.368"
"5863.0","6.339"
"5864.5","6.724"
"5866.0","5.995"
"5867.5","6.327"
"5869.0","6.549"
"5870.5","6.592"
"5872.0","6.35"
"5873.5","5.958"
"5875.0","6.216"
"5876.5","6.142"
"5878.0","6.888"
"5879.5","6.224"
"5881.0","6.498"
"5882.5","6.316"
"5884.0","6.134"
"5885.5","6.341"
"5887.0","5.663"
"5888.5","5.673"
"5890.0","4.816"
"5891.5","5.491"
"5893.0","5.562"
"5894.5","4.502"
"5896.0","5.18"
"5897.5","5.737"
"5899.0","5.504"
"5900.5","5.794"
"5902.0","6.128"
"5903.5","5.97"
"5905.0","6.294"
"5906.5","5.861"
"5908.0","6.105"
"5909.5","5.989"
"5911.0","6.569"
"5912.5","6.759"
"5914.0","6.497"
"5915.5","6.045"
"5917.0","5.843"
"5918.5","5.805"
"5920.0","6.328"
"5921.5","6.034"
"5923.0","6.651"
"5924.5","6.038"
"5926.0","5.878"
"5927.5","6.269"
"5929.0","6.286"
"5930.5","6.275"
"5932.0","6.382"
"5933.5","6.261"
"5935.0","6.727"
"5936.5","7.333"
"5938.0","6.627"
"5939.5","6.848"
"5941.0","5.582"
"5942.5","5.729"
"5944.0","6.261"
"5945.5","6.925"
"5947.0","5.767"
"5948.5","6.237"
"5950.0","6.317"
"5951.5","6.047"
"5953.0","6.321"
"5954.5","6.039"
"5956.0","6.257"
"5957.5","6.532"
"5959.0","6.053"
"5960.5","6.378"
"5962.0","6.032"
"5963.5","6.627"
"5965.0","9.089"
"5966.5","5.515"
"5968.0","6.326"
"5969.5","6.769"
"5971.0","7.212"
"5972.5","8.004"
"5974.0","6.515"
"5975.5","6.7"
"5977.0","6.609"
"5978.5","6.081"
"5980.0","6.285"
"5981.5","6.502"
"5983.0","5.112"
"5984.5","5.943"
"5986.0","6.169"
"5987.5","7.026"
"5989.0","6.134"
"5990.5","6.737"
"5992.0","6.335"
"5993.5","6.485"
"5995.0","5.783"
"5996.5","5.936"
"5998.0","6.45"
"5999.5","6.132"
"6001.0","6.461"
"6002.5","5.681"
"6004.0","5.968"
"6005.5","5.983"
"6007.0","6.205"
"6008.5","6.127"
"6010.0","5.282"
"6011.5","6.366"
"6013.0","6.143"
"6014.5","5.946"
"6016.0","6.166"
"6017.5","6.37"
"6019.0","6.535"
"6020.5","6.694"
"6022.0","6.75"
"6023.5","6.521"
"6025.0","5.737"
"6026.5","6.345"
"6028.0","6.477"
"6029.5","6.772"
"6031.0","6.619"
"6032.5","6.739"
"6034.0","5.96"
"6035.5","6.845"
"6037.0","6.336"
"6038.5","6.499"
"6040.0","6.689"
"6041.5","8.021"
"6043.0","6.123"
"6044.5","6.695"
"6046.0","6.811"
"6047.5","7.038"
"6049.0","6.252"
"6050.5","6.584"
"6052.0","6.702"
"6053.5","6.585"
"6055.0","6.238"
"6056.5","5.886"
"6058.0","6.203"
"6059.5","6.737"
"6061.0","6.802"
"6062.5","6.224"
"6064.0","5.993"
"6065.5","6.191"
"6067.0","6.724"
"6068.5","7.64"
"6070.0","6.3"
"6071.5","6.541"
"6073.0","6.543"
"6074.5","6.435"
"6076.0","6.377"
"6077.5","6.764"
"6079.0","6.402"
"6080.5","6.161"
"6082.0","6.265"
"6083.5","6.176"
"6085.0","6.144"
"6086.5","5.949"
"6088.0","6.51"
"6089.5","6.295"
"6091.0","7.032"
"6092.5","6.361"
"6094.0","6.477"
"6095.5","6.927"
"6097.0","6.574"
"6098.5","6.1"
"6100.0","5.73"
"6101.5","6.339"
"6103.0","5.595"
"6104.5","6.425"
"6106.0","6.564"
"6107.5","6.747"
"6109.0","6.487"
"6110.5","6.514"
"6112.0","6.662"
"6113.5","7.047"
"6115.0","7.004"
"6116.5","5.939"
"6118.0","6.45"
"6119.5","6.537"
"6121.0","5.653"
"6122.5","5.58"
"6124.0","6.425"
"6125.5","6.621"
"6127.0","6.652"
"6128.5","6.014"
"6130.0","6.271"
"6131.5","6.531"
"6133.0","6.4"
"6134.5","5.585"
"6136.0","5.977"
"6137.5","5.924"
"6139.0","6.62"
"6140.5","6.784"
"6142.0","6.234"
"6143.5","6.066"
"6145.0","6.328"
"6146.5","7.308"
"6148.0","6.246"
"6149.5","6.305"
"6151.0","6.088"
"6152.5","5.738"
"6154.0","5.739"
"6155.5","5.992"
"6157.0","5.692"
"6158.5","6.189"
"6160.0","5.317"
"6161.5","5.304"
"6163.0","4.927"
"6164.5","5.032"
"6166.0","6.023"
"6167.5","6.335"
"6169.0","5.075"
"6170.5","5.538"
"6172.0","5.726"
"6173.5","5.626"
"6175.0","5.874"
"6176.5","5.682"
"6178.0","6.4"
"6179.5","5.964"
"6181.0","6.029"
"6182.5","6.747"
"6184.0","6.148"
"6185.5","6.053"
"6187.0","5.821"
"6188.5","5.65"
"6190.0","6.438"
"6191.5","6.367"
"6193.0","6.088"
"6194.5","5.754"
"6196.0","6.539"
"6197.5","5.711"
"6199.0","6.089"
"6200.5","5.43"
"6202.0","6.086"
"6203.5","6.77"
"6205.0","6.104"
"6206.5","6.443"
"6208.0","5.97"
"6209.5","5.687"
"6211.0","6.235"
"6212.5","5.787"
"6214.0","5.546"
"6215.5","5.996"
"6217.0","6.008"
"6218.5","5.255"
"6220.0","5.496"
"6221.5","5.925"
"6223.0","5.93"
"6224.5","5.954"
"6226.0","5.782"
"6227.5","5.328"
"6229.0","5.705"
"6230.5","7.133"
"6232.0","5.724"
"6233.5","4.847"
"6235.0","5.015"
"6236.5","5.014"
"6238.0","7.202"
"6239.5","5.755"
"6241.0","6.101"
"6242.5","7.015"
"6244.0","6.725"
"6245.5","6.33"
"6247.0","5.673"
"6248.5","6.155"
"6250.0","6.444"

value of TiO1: 0.02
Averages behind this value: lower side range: 6.61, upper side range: 6.47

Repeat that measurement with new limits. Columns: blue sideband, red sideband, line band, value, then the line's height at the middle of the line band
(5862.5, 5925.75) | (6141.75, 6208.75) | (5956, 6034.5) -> -0.06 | 6.03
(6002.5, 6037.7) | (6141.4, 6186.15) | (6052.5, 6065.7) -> -0.02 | 6.19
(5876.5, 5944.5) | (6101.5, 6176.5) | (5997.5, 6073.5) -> -0.06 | 6.1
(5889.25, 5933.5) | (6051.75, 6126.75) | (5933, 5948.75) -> -0.06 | 6.03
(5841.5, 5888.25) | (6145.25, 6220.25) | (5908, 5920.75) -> 0.01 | 6.25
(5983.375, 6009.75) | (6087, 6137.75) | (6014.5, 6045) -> -0.05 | 6.23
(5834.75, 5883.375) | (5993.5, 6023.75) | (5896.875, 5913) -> 0.05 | 6.32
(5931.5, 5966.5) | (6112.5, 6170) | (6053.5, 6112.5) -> -0.04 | 6.2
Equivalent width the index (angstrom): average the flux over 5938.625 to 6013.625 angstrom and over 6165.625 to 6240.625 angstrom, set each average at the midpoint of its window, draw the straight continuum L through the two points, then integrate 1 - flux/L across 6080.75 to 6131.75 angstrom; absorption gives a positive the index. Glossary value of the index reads -2.3 angstrom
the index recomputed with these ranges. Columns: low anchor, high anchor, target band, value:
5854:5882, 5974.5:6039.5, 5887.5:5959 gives 2.7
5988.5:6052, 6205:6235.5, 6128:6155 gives -0.9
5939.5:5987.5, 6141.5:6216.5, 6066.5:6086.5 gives -1.0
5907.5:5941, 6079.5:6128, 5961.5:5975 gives -1.2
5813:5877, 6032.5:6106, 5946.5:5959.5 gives 0.6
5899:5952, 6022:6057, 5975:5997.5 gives 0.5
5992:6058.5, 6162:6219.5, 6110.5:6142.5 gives -1.3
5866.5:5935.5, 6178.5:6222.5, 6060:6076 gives -1.3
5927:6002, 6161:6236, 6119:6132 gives -0.5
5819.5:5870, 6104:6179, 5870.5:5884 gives 0.2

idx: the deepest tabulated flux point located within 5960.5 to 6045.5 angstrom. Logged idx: 5.112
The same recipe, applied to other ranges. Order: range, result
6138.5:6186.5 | 4.927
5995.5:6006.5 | 5.681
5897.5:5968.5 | 5.504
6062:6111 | 5.595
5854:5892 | 4.816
